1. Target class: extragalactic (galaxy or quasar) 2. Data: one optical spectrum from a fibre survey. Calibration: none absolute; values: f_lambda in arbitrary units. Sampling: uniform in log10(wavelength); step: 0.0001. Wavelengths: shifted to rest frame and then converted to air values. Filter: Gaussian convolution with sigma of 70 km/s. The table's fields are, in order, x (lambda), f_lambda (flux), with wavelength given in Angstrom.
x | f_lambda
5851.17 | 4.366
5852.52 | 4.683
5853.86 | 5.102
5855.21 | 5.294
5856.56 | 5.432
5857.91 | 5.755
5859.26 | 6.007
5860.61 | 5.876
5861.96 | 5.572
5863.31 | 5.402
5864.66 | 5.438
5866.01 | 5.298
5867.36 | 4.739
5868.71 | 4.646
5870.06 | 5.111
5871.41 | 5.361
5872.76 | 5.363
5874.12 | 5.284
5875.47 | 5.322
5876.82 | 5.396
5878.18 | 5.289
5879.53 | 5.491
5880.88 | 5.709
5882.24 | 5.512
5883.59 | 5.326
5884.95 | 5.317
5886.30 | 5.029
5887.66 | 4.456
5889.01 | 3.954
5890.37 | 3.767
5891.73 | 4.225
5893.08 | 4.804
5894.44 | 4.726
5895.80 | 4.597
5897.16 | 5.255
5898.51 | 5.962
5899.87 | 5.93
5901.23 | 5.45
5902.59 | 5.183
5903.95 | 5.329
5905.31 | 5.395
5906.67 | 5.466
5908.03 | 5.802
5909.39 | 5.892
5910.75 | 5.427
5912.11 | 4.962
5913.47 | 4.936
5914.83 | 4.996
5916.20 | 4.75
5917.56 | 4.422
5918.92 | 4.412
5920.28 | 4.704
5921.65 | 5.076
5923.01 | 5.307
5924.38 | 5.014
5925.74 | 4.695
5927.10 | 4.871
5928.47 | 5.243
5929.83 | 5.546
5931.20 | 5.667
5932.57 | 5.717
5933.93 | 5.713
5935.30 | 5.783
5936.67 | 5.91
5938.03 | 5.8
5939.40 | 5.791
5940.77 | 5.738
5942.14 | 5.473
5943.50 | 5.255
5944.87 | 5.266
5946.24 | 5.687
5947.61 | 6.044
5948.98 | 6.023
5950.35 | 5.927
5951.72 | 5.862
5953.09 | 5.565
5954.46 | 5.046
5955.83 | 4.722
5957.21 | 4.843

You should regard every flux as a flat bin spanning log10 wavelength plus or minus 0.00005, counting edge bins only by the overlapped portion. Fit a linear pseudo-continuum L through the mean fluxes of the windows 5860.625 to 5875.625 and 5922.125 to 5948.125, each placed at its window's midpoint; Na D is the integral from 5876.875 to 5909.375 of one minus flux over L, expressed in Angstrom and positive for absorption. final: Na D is 1.2 Angstrom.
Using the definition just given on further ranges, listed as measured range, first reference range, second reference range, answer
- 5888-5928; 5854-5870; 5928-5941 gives 4.12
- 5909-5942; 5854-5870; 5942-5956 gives 1.53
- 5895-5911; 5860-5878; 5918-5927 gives -1.45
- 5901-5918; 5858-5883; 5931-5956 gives 0.89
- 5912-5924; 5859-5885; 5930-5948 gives 1.58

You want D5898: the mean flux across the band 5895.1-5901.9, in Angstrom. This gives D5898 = 5.44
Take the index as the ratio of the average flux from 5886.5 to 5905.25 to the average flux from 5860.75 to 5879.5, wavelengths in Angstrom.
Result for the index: 0.9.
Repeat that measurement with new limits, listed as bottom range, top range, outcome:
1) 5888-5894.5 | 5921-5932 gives 1.22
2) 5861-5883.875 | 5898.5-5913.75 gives 1.03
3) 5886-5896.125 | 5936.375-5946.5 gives 1.27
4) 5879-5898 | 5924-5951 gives 1.14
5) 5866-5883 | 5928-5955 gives 1.07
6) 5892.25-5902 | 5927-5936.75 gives 1.06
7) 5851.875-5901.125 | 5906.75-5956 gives 1.04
